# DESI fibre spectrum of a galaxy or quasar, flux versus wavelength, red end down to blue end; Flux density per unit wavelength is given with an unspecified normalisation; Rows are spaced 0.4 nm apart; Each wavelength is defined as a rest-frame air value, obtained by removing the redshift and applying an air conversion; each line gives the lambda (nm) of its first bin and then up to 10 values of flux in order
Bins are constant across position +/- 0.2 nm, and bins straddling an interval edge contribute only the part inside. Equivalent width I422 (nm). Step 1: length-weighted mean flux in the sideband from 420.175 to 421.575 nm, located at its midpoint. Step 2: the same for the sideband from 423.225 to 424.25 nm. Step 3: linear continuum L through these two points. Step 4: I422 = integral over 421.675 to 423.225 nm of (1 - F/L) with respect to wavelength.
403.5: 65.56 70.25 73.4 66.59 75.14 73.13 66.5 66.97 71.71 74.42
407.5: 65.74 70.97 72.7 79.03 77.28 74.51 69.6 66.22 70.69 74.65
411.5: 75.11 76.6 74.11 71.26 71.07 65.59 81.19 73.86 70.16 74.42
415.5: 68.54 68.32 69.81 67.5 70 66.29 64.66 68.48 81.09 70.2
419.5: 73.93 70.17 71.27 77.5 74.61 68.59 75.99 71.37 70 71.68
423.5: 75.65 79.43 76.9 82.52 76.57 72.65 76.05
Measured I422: 0.07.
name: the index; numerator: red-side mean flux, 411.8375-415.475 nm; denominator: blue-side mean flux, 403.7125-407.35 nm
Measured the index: 1.0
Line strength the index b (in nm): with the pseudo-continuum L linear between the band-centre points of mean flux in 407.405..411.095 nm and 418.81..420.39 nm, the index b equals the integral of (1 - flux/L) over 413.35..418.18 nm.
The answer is 0.13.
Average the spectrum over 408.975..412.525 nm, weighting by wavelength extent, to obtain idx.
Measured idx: 73.1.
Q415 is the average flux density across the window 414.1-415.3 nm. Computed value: 72.8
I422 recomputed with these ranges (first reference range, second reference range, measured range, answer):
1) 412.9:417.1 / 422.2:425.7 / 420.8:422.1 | 0.01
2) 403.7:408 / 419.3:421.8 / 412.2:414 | -0.01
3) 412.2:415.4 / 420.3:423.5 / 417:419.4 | 0.08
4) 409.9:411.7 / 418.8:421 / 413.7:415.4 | -0.06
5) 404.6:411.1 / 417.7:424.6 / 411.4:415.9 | -0.03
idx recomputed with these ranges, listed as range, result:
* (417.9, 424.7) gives 73.6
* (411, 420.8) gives 71.7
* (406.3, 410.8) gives 71.9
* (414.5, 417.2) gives 69.8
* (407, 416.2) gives 72.4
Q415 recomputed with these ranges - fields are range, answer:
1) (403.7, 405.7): 71.7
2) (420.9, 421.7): 71.6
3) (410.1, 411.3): 70.5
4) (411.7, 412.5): 75.4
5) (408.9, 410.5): 71.9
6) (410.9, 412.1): 75.5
